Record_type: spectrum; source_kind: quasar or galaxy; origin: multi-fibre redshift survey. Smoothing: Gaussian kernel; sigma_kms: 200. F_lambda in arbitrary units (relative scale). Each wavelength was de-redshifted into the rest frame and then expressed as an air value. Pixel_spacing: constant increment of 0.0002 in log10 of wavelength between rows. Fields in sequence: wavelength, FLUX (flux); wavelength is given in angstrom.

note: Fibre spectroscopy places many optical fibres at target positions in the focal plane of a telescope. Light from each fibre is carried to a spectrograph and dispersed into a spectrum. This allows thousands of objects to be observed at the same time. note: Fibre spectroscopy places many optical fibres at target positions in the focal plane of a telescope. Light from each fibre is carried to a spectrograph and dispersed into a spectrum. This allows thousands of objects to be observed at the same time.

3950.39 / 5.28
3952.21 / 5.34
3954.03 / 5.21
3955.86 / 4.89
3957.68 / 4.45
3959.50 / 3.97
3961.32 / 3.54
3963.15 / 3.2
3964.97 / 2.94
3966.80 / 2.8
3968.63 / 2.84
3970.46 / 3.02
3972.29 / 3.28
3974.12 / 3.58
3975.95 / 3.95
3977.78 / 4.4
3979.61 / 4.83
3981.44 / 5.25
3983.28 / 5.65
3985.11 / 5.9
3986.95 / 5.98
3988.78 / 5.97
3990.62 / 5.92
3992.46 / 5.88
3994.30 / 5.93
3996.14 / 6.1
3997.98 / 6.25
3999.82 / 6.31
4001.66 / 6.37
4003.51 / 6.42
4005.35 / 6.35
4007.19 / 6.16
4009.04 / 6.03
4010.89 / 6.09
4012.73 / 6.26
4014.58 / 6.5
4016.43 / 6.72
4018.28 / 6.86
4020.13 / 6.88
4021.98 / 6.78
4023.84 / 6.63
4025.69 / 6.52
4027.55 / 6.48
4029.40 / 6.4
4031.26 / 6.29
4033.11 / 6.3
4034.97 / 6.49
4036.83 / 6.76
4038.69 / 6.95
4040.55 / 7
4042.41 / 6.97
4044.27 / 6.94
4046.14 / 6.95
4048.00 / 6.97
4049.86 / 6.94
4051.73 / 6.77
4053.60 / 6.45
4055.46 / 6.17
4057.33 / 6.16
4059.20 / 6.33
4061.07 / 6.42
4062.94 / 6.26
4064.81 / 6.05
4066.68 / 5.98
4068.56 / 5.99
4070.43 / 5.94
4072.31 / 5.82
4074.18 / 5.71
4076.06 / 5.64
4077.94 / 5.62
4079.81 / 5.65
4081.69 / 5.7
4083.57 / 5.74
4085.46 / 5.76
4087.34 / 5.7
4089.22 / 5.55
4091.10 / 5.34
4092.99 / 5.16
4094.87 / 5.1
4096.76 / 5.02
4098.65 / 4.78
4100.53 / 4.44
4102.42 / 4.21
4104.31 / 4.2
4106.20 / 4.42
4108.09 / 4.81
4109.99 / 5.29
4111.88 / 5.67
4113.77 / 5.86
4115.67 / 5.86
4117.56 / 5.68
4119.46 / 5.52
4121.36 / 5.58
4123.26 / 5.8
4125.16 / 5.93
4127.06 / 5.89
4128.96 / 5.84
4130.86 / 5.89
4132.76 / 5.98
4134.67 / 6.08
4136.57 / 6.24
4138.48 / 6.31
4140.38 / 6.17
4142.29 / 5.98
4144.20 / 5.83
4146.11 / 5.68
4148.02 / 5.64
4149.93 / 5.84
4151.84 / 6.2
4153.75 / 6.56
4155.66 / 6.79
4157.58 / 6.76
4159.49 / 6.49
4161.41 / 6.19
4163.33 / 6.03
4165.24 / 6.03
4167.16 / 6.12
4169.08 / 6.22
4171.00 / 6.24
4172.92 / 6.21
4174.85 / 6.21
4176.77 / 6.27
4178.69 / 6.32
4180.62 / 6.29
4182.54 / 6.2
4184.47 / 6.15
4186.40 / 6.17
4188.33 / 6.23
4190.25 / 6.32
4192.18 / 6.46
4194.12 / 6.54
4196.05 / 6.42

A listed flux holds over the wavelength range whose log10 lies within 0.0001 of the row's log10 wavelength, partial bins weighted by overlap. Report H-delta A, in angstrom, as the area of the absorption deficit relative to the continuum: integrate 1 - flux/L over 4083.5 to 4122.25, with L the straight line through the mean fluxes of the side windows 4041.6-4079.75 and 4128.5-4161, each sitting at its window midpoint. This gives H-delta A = 6.2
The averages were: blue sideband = 6.29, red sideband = 6.14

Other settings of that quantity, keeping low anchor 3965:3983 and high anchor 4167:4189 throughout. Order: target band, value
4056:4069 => -3.6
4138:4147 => -0.3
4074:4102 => -1.2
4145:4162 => -0.9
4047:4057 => -4.0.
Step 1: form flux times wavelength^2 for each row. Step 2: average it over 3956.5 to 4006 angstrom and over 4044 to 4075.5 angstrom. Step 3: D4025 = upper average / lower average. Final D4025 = 1.35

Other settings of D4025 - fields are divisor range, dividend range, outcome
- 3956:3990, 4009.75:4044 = 1.60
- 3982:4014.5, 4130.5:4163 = 1.09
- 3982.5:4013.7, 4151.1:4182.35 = 1.12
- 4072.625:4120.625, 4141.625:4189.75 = 1.21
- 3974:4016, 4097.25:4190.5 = 1.09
